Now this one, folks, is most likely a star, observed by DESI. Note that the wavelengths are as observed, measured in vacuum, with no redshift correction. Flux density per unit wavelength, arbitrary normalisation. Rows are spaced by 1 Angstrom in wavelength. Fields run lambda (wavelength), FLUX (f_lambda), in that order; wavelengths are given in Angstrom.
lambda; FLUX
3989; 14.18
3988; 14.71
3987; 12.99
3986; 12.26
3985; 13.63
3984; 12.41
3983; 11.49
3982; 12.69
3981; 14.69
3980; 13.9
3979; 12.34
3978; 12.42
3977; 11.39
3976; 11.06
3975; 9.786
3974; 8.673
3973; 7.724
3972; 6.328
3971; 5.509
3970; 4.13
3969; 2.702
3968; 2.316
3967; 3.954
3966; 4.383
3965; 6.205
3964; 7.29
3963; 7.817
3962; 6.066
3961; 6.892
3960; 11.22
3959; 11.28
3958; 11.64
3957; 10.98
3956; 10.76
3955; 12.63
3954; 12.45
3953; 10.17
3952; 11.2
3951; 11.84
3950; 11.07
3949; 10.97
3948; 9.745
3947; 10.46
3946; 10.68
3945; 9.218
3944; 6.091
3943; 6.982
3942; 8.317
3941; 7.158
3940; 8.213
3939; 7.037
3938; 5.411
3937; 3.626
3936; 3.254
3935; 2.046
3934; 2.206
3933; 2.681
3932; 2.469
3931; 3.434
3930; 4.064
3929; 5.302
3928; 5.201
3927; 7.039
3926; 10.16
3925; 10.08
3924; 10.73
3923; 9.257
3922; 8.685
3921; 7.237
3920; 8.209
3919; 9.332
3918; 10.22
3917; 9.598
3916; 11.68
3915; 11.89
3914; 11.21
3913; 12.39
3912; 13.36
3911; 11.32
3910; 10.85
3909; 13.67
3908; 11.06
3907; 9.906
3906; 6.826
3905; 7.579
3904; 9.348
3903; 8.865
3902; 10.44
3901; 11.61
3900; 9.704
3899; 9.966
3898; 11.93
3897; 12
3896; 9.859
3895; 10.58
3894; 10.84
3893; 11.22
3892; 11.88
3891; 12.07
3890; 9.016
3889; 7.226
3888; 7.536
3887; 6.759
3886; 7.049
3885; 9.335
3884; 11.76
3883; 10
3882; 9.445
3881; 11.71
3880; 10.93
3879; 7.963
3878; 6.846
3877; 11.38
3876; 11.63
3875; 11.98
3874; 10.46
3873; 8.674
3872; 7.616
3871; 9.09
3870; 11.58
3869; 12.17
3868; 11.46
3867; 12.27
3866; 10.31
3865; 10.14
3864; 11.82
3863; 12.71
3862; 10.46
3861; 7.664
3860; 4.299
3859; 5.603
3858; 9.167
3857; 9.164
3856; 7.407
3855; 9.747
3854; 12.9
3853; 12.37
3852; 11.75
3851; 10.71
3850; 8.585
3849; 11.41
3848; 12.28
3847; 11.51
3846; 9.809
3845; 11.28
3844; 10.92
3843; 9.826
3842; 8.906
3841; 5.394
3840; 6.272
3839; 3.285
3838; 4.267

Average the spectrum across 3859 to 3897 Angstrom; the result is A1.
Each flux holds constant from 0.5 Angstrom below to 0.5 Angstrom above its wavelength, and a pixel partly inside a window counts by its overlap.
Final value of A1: 9.91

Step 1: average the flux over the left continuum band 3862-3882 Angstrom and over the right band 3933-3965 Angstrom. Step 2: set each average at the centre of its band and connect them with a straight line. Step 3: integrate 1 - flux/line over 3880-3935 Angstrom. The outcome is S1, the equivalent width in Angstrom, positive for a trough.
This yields 2.5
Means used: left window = 10.5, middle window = 9.17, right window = 8.41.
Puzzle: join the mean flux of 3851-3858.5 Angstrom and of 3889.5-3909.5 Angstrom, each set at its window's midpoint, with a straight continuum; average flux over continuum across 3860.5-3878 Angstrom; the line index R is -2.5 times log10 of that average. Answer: -0.02 mag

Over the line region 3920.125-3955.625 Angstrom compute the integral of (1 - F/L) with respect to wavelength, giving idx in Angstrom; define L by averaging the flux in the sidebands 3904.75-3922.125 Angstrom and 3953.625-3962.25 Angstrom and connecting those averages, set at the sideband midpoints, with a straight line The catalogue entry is 9.54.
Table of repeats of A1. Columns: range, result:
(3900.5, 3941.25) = 8.17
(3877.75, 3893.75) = 9.48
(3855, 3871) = 9.73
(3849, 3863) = 9.42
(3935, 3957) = 8.81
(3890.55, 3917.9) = 10.8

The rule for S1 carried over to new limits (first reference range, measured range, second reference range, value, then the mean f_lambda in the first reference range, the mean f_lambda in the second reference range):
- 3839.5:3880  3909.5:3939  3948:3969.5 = 4.9 Angstrom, 9.9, 8.78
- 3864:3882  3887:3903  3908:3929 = 0.0 Angstrom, 10.4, 10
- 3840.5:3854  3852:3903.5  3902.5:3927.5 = 1.4 Angstrom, 10.5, 10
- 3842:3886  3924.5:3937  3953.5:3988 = 6.4 Angstrom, 10.1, 9.55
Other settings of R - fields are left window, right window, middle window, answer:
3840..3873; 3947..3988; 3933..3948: 0.45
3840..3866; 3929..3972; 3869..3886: -0.10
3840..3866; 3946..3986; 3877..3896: 0.01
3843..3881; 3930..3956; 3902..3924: -0.19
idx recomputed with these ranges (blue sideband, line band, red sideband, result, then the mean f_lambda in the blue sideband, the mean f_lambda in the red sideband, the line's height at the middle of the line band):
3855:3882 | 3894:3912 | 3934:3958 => -2.2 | 9.78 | 8.63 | 9.27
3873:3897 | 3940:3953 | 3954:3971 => -2.3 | 9.91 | 7.6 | 8.08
